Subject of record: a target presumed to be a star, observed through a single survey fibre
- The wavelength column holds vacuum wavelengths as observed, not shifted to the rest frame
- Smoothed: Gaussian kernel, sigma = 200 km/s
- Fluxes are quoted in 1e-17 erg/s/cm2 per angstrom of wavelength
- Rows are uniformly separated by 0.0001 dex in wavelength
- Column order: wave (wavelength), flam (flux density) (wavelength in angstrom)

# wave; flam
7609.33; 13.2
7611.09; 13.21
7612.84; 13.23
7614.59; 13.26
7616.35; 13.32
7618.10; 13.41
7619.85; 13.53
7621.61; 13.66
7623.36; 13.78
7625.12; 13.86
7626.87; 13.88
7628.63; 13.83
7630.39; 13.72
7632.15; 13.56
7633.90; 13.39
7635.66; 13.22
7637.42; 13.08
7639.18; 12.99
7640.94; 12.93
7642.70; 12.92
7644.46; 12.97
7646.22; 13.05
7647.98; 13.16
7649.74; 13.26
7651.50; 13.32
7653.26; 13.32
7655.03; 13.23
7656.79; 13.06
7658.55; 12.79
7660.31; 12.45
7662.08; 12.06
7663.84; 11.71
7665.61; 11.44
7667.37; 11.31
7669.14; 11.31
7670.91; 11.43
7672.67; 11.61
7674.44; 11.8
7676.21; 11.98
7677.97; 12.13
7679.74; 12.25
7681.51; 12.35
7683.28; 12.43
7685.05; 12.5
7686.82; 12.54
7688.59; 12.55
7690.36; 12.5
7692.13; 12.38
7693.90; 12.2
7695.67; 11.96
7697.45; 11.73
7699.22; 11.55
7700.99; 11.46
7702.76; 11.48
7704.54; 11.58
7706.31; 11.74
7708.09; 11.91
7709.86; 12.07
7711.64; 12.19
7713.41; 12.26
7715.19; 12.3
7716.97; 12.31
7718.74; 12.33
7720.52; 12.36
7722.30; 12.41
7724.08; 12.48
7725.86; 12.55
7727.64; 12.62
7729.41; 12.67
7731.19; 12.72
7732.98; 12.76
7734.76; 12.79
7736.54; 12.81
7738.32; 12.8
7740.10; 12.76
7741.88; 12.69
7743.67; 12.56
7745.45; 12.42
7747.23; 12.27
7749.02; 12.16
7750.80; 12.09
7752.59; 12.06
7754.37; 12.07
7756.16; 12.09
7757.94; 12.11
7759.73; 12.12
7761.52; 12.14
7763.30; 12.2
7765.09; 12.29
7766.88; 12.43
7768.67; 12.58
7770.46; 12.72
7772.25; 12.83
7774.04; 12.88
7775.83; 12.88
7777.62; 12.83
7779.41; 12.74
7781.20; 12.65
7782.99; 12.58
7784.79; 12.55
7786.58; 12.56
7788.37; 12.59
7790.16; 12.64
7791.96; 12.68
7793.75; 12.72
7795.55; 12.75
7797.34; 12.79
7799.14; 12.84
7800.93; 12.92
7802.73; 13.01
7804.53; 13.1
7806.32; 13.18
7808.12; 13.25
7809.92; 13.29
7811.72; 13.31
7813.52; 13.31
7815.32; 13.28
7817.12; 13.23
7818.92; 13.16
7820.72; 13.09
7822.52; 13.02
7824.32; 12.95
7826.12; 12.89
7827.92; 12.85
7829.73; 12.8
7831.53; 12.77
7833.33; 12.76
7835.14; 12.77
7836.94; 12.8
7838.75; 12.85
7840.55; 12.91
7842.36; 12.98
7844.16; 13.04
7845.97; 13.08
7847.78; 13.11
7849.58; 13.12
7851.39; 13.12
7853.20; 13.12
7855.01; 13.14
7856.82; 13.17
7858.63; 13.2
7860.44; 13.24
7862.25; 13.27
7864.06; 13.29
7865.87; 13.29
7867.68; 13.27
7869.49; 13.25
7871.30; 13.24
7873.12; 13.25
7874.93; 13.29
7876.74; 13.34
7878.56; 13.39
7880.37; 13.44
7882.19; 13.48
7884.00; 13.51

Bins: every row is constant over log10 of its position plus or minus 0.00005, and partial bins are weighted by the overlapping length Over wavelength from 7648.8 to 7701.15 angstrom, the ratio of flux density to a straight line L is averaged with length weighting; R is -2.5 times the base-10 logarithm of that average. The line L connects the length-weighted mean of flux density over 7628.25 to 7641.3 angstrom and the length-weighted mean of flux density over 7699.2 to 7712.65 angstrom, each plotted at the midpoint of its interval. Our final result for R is 0.02 mag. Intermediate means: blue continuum 13.3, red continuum 11.8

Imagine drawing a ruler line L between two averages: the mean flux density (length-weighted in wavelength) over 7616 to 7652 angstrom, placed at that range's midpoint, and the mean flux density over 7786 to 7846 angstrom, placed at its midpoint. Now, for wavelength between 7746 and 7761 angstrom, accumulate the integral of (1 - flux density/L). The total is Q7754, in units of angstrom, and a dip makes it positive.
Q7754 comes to 1.1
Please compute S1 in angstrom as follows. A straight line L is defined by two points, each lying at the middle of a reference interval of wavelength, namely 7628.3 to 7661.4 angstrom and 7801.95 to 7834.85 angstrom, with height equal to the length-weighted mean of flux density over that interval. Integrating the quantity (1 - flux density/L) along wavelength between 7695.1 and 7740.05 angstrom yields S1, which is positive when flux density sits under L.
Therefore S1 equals 3.0 angstrom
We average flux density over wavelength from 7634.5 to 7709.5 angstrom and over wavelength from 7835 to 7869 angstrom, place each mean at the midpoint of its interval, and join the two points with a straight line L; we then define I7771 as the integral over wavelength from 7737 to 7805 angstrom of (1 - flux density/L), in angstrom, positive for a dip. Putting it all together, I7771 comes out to 1.1 angstrom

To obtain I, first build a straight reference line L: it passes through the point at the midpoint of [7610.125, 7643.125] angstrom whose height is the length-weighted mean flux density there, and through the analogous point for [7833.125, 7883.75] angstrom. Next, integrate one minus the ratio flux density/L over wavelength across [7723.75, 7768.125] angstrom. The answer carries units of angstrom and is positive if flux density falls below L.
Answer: 2.86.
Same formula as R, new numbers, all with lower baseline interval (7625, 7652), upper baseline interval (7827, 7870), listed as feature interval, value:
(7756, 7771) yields 0.07 mag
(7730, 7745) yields 0.04 mag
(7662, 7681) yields 0.13 mag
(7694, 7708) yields 0.13 mag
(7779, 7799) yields 0.04 mag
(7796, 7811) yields 0.00 mag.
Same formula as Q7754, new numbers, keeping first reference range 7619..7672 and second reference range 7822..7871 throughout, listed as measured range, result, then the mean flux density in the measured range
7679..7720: 2.69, 12.1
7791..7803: 0.19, 12.8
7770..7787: 0.37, 12.7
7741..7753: 0.61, 12.3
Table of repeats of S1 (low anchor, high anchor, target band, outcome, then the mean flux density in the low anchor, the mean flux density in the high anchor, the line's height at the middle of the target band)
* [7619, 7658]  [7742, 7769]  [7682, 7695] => 0.4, 13.3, 12.2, 12.9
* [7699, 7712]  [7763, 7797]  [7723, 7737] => -0.7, 11.7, 12.6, 12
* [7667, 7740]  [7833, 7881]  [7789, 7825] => -0.5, 12.2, 13.1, 12.8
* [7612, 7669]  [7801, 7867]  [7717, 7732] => 0.6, 13.1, 13.1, 13.1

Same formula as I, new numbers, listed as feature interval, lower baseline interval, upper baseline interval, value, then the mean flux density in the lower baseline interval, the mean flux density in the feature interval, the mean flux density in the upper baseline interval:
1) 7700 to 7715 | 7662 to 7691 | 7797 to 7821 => 0.49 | 12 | 11.9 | 13.1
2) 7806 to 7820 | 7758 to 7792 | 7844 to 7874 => -0.45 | 12.6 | 13.2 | 13.2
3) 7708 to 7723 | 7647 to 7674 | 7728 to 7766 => 0.17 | 12.4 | 12.3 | 12.4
